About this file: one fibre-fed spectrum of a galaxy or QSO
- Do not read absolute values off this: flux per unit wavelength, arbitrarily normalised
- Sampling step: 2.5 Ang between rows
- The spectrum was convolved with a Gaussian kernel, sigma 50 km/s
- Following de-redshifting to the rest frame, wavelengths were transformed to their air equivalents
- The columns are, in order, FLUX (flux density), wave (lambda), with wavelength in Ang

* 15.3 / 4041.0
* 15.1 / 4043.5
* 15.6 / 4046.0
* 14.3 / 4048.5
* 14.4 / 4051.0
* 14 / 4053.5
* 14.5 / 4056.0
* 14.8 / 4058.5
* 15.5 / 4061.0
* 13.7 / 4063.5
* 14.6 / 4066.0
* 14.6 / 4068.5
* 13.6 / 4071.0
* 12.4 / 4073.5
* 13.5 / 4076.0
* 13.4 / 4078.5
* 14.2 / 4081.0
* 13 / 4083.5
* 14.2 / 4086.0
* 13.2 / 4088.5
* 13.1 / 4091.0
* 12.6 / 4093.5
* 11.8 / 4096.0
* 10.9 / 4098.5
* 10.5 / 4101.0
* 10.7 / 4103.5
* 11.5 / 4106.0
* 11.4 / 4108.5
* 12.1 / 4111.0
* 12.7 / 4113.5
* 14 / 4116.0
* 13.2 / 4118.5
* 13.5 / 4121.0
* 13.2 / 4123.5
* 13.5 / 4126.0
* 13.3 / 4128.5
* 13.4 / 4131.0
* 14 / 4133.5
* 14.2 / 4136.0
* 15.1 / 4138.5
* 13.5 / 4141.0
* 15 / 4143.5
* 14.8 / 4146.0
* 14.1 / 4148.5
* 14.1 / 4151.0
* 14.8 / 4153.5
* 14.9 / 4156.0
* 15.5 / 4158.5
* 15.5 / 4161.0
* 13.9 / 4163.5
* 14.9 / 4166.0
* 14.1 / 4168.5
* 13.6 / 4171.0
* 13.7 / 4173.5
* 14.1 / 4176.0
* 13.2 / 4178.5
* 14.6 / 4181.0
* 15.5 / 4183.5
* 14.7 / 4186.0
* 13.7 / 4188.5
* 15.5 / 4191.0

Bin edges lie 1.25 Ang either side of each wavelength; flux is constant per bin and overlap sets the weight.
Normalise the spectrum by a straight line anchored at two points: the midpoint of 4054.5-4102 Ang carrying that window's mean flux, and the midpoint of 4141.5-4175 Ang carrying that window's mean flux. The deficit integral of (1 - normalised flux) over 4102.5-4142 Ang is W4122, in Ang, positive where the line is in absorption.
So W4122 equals 2.6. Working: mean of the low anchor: 13.4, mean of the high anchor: 14.5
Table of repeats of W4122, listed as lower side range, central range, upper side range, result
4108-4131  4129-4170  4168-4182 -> -2.9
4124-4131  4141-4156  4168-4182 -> -1.0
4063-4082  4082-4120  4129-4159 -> 4.5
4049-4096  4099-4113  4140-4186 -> 2.7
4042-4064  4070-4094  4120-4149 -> 1.8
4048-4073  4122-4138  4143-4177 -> 0.9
